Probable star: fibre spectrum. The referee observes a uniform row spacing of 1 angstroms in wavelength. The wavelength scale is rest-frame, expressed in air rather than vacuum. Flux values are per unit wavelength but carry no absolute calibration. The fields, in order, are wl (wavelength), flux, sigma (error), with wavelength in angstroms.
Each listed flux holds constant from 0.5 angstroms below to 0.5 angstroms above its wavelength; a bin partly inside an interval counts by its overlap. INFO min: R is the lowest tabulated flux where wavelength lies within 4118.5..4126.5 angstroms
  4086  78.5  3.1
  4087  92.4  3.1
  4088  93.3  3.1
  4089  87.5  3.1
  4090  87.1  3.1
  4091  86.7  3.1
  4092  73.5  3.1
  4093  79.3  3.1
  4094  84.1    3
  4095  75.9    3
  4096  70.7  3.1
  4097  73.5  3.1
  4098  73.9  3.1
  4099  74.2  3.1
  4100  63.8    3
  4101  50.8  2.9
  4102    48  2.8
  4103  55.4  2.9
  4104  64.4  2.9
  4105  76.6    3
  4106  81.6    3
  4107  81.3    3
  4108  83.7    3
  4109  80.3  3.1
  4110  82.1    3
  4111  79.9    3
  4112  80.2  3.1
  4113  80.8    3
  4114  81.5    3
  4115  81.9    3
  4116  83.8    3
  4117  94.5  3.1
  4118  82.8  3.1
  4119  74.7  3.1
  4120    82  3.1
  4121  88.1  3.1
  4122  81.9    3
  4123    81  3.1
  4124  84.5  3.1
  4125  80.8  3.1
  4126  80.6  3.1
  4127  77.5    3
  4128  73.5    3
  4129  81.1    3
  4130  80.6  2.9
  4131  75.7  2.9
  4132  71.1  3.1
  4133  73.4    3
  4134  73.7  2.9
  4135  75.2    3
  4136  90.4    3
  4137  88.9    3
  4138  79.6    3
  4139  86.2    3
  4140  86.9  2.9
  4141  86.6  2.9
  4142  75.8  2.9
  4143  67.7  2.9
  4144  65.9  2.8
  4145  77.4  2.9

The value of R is 74.7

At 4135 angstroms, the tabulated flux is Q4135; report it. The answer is 75.2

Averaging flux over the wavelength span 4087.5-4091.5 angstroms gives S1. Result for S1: 88.7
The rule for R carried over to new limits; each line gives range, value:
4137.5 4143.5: 67.7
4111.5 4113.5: 80.2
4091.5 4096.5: 70.7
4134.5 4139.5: 75.2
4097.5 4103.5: 48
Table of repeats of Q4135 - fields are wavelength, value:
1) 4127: 77.5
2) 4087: 92.4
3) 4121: 88.1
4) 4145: 77.4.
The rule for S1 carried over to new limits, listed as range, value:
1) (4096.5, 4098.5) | 73.7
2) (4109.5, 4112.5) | 80.7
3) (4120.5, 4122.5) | 85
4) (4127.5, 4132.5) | 76.4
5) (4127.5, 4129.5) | 77.3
